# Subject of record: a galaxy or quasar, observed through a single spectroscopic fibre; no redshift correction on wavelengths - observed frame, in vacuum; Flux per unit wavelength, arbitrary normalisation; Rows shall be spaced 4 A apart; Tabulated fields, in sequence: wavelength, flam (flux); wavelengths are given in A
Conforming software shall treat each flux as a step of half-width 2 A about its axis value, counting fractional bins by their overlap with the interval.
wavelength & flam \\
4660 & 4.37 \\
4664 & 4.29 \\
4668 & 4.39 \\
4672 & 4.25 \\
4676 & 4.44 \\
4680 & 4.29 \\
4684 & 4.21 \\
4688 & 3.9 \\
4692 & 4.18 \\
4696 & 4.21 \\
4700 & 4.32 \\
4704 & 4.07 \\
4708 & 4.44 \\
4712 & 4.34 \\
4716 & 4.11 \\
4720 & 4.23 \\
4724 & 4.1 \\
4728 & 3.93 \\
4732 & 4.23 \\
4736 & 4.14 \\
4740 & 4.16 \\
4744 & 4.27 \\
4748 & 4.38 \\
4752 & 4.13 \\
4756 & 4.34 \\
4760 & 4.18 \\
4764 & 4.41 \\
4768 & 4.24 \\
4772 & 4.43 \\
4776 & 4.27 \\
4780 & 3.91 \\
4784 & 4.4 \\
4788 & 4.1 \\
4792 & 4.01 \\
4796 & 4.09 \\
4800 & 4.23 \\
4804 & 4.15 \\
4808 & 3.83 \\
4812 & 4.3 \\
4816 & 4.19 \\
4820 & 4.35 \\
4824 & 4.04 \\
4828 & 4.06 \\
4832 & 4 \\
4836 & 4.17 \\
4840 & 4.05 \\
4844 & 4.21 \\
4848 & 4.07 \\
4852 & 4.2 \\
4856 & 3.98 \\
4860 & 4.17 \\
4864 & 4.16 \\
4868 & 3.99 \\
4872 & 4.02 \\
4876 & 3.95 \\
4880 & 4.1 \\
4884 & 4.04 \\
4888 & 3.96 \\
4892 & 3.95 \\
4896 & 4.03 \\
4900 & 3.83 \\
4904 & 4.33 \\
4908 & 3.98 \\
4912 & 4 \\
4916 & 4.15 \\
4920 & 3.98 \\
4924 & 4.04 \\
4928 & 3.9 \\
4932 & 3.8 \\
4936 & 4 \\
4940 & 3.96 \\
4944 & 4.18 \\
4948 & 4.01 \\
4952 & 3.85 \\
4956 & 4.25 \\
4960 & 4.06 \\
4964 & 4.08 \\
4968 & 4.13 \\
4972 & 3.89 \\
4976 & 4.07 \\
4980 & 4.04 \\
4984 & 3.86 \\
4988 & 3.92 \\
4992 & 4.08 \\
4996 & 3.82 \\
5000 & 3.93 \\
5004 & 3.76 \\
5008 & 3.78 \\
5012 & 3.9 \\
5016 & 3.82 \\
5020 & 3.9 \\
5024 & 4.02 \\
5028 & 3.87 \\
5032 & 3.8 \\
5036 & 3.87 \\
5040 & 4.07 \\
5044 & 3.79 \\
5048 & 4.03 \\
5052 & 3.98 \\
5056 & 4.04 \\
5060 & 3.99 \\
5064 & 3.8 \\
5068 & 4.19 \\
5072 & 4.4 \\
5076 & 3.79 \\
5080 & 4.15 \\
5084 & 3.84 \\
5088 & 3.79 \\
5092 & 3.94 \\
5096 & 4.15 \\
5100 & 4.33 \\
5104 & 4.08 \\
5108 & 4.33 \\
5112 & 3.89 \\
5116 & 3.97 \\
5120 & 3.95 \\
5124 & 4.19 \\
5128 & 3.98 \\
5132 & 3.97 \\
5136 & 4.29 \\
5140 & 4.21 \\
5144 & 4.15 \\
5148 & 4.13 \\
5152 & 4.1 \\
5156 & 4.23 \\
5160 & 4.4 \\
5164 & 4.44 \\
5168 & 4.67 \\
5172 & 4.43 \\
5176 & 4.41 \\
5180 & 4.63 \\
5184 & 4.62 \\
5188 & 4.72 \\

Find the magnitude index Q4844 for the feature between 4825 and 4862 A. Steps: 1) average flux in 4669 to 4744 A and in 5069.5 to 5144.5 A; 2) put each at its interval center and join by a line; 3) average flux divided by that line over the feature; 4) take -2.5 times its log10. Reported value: 0.02 mag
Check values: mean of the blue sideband 4.2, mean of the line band 4.1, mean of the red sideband 4.07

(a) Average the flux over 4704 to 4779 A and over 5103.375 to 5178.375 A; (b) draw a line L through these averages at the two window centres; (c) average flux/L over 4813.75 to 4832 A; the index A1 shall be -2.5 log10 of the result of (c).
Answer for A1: 0.02 mag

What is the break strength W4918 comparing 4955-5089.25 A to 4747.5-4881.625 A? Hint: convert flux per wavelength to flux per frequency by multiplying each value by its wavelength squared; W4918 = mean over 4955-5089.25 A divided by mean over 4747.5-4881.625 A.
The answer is 1.0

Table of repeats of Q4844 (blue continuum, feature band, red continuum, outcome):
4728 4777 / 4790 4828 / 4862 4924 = 0.009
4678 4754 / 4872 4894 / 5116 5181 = 0.056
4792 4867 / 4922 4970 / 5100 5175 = 0.034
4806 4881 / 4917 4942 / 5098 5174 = 0.046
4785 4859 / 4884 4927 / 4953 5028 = 0.004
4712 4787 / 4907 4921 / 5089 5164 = 0.038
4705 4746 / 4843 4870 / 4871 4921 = -0.012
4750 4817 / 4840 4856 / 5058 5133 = 0.009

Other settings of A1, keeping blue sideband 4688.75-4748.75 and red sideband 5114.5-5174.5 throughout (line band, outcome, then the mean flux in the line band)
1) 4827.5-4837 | 0.03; 4.07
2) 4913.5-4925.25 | 0.04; 4.06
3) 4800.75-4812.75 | 0.03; 4.09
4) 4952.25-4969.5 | 0.03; 4.1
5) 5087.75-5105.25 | 0.03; 4.08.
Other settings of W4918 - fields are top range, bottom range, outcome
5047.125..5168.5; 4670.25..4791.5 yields 1.13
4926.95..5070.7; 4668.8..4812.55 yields 1.05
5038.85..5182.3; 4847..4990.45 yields 1.11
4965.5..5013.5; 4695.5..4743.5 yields 1.05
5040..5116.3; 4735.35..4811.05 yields 1.09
